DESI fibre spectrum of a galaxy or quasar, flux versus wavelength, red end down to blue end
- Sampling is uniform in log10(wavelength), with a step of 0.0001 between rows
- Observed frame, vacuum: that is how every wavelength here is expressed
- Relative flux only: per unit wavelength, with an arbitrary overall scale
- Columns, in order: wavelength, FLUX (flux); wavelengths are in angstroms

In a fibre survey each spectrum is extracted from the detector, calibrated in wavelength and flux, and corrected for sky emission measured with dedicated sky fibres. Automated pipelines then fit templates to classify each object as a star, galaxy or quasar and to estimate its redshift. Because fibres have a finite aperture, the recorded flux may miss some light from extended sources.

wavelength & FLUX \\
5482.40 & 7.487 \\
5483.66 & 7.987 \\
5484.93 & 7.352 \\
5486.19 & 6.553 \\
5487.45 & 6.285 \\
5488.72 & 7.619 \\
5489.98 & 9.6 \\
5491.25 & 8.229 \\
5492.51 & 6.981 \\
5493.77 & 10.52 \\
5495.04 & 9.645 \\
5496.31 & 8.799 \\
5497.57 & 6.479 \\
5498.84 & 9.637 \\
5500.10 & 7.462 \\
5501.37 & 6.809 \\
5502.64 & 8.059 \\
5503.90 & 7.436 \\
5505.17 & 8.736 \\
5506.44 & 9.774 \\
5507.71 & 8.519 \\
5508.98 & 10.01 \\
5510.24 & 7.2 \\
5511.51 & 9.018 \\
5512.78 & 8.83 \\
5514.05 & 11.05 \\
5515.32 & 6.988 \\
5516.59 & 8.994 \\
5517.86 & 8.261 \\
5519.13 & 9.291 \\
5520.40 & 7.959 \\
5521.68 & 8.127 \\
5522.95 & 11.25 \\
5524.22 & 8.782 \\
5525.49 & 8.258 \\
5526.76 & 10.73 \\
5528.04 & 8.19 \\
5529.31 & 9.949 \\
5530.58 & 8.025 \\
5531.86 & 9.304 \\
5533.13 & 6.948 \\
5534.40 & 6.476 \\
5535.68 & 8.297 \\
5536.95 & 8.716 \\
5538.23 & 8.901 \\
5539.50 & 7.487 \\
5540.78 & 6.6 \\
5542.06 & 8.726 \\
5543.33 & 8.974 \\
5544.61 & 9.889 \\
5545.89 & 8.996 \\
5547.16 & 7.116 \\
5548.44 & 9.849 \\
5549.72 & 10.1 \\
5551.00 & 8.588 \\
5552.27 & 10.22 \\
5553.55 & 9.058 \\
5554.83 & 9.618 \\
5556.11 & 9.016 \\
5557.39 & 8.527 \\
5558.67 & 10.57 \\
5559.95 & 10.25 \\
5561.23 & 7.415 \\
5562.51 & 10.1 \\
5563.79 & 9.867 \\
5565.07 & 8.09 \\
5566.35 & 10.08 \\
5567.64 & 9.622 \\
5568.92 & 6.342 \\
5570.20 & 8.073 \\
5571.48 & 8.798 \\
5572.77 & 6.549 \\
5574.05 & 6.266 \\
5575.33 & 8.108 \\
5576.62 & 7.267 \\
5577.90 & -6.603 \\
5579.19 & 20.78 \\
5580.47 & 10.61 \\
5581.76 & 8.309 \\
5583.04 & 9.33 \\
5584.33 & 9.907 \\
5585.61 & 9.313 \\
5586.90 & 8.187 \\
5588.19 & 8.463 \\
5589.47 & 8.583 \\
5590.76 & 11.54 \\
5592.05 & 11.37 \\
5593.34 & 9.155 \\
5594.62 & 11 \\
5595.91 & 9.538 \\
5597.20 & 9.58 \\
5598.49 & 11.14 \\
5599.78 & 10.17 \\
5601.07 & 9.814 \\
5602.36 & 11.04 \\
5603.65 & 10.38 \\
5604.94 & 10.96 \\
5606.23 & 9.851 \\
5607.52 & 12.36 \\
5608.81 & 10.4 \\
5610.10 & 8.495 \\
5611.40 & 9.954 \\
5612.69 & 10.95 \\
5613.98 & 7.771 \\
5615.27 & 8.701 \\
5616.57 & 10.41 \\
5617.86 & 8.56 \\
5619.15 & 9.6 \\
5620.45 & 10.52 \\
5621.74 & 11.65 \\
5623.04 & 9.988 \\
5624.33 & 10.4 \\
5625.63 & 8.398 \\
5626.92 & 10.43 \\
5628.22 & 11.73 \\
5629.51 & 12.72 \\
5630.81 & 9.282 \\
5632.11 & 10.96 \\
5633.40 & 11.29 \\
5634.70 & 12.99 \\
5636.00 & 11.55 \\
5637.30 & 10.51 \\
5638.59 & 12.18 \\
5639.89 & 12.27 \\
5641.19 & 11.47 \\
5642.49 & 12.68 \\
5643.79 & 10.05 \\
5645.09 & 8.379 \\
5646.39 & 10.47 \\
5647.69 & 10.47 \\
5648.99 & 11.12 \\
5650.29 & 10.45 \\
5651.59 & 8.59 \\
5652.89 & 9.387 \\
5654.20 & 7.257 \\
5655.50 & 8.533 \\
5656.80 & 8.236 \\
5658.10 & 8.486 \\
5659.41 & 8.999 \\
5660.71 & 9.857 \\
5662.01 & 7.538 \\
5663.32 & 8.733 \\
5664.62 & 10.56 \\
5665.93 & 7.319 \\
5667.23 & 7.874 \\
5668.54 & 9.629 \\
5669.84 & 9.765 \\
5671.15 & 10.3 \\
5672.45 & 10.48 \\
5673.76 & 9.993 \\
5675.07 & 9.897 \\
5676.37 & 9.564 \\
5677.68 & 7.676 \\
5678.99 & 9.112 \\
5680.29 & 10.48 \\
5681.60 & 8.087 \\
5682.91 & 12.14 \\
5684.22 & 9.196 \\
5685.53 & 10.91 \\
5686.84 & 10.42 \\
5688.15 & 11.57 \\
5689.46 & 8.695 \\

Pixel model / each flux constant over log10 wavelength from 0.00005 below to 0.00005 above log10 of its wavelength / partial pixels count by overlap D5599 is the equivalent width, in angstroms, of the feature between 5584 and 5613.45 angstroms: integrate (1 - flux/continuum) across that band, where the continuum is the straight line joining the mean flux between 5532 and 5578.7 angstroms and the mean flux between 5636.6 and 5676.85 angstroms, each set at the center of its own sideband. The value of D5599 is -4.1 angstroms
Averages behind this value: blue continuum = 8.19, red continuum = 9.71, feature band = 10.1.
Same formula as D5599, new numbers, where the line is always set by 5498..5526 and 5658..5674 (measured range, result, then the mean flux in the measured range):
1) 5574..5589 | 0.81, 8.41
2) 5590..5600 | -1.66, 10.4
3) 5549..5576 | 0.00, 8.82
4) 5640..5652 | -1.85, 10.5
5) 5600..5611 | -1.73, 10.4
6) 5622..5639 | -3.53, 11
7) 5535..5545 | 0.39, 8.4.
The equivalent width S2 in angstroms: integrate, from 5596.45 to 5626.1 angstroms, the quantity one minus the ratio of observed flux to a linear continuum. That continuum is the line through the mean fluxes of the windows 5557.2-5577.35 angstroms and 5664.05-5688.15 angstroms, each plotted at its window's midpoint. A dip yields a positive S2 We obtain -3.7 angstroms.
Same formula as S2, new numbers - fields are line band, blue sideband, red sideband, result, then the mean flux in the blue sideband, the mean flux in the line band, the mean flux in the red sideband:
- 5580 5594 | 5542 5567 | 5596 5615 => 0.5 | 9.27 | 9.52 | 10.2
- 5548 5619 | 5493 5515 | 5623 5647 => 5.2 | 8.67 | 9.32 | 11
